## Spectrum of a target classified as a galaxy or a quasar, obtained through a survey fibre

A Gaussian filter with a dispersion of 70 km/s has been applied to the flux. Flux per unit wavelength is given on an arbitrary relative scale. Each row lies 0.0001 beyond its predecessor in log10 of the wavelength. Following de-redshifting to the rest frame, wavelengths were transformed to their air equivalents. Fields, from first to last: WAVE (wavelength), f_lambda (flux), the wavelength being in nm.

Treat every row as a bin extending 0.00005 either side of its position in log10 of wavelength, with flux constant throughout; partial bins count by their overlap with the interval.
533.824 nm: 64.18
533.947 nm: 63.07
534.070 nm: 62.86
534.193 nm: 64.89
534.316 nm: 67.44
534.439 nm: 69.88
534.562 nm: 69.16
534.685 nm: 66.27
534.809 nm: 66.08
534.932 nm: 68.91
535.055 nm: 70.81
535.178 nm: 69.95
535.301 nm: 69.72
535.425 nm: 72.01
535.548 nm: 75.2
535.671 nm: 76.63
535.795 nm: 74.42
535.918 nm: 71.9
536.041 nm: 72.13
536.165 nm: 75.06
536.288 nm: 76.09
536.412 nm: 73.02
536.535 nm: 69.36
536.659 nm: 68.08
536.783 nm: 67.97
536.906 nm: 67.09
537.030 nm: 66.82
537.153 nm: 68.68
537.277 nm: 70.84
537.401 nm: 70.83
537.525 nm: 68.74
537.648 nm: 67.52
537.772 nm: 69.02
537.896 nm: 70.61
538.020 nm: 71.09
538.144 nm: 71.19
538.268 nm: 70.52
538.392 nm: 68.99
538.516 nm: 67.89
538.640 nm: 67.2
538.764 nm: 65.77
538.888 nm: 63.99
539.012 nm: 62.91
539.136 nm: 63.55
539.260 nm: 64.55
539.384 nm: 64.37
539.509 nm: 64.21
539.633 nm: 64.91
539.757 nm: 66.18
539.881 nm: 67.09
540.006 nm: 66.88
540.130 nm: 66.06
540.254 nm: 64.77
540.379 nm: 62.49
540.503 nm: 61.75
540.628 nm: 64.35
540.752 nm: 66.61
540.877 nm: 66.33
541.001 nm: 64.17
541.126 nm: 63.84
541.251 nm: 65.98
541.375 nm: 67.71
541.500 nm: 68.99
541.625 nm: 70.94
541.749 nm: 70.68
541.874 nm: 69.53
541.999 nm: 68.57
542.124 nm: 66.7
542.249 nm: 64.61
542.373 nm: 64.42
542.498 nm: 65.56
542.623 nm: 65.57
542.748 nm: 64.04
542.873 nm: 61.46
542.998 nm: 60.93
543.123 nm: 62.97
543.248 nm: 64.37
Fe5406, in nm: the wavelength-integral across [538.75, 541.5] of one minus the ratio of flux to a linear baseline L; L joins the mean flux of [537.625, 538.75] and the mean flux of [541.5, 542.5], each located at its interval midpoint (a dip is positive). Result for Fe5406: 0.14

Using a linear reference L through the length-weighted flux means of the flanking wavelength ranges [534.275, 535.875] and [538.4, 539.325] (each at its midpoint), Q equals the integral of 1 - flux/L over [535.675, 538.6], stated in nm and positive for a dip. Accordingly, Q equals -0.12 nm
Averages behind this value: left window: 70.5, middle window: 70.4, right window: 65.4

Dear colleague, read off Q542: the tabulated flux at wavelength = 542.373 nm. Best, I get 64.42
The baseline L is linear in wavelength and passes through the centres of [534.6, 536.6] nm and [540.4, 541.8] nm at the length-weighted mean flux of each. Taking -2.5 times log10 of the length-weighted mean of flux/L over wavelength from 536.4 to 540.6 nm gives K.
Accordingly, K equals 0.03 mag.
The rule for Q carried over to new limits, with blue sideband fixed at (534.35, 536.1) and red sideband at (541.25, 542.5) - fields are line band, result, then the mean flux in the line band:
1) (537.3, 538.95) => 0.02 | 68.8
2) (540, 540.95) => 0.05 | 64.8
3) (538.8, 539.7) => 0.06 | 64.2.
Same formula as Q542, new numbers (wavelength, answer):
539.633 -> 64.91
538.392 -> 68.99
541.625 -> 70.94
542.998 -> 60.93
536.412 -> 73.02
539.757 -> 66.18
